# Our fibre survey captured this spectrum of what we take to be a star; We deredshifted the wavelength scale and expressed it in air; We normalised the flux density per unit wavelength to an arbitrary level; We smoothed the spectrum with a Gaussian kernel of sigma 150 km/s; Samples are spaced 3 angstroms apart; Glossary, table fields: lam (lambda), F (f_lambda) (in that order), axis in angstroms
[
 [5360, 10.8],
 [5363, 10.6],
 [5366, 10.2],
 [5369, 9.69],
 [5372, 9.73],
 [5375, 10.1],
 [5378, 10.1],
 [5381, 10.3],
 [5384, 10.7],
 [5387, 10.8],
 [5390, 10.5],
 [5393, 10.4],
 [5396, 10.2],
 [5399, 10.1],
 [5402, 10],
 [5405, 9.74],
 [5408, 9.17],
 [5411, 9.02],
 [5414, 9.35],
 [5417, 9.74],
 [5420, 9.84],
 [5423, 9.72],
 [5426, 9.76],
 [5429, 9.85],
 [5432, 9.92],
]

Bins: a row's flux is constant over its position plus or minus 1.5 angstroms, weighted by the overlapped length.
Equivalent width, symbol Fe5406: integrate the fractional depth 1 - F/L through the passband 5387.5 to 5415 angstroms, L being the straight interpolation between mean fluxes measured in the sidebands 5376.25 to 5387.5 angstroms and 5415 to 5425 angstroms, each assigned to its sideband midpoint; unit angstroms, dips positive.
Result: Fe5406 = 0.6 angstroms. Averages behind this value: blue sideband 10.4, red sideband 9.75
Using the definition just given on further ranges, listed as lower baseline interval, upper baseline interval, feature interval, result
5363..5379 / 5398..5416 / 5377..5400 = -1.4 angstroms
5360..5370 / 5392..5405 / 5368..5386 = 0.2 angstroms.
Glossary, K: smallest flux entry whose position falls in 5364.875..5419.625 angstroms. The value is 9.02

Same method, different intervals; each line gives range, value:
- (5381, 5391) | 10.3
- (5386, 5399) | 10.1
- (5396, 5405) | 9.74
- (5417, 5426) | 9.72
